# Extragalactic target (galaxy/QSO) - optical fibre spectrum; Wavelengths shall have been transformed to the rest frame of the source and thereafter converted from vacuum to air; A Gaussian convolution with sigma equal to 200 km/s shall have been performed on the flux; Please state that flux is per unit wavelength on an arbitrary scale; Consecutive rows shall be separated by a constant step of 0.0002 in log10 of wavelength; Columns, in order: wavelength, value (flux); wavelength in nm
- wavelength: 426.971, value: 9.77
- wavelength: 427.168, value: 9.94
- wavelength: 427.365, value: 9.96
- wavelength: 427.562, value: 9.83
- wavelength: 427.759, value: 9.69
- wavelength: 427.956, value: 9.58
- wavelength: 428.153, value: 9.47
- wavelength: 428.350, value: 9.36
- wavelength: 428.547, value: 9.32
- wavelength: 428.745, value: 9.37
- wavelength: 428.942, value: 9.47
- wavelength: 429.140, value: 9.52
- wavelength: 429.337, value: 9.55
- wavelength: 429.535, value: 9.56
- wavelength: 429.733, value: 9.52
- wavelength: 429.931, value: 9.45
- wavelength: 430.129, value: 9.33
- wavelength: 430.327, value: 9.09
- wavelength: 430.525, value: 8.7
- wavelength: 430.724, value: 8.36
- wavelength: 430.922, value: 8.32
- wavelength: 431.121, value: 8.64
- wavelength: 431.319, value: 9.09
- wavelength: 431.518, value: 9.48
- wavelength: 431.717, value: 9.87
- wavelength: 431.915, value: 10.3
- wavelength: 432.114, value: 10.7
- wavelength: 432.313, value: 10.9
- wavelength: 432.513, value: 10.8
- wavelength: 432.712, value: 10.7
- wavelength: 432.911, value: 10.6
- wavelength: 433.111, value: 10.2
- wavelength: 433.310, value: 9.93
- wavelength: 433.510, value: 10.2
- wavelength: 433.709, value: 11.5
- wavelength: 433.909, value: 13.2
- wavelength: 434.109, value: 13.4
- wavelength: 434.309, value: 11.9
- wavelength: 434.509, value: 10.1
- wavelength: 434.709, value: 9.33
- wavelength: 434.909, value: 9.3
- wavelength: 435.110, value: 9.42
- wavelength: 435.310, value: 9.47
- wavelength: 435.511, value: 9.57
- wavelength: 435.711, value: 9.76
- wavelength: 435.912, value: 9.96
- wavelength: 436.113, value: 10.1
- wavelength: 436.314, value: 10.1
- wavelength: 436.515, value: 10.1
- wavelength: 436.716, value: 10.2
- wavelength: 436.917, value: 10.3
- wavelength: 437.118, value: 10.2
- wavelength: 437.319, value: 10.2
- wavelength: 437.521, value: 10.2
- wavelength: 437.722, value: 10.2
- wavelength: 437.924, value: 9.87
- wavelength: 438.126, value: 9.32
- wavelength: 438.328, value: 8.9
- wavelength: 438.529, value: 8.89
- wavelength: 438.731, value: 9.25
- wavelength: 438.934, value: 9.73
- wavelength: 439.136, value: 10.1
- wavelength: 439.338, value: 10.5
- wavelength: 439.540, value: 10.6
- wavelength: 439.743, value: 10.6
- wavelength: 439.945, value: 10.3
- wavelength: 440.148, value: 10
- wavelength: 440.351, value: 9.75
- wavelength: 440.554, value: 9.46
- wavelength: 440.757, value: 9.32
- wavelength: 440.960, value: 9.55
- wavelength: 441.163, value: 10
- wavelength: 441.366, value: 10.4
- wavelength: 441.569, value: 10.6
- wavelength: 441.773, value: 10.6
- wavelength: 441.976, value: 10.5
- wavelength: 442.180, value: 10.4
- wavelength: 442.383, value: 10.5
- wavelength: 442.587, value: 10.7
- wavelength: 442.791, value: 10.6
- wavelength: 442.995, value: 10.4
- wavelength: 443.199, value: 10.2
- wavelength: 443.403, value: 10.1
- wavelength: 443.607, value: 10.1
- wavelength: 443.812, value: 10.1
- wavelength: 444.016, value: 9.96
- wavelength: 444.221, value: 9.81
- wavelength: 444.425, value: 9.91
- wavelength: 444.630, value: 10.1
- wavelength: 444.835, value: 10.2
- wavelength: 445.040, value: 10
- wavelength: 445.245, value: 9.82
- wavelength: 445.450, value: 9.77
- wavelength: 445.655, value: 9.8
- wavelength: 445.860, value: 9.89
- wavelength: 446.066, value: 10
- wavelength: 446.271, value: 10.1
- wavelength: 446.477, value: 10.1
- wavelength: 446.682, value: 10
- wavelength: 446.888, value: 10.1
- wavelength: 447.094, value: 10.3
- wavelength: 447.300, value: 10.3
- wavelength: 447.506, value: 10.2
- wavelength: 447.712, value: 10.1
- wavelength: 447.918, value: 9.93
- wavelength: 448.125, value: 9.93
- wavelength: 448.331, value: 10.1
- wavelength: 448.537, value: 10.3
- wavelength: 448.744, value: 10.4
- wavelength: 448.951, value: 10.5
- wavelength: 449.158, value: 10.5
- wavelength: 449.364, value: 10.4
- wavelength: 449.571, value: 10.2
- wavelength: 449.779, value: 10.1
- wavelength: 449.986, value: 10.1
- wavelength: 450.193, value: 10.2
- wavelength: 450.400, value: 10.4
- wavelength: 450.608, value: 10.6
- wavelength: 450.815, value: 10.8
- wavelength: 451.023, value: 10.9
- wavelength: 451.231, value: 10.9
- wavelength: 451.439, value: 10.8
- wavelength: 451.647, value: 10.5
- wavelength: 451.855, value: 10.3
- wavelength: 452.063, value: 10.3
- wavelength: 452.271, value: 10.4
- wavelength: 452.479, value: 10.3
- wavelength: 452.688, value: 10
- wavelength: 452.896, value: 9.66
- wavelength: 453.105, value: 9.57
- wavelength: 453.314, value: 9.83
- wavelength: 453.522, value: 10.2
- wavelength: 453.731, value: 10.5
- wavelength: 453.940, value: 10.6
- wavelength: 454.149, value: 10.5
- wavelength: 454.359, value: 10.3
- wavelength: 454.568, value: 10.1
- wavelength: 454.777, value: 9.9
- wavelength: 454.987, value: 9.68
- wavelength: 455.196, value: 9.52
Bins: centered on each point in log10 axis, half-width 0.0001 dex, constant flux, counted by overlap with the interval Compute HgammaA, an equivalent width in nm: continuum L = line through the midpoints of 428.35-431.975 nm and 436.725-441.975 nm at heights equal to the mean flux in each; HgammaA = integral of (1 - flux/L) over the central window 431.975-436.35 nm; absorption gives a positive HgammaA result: -0.43 nm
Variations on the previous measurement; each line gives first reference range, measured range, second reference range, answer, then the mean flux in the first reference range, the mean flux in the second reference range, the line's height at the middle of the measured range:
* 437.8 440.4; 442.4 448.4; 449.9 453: 0.02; 9.83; 10.4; 10.1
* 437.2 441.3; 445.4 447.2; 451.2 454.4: 0.01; 9.84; 10.3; 10.1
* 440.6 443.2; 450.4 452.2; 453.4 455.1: -0.07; 10.3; 10.2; 10.2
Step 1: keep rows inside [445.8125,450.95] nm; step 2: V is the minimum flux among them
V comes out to 9.89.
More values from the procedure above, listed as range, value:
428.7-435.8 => 8.32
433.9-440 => 8.89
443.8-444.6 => 9.81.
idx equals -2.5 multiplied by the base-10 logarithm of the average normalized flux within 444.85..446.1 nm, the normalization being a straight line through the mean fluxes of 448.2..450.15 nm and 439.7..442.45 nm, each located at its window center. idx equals 0.03 mag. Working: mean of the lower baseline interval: 10.1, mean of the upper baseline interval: 10.3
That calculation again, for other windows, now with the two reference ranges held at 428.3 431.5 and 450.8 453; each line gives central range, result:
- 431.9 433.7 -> -0.13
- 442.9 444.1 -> -0.02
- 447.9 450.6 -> 0.00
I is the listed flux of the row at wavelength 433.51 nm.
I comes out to 10.2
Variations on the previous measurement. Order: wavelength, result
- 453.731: 10.5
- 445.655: 9.8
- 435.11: 9.42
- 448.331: 10.1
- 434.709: 9.33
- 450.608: 10.6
